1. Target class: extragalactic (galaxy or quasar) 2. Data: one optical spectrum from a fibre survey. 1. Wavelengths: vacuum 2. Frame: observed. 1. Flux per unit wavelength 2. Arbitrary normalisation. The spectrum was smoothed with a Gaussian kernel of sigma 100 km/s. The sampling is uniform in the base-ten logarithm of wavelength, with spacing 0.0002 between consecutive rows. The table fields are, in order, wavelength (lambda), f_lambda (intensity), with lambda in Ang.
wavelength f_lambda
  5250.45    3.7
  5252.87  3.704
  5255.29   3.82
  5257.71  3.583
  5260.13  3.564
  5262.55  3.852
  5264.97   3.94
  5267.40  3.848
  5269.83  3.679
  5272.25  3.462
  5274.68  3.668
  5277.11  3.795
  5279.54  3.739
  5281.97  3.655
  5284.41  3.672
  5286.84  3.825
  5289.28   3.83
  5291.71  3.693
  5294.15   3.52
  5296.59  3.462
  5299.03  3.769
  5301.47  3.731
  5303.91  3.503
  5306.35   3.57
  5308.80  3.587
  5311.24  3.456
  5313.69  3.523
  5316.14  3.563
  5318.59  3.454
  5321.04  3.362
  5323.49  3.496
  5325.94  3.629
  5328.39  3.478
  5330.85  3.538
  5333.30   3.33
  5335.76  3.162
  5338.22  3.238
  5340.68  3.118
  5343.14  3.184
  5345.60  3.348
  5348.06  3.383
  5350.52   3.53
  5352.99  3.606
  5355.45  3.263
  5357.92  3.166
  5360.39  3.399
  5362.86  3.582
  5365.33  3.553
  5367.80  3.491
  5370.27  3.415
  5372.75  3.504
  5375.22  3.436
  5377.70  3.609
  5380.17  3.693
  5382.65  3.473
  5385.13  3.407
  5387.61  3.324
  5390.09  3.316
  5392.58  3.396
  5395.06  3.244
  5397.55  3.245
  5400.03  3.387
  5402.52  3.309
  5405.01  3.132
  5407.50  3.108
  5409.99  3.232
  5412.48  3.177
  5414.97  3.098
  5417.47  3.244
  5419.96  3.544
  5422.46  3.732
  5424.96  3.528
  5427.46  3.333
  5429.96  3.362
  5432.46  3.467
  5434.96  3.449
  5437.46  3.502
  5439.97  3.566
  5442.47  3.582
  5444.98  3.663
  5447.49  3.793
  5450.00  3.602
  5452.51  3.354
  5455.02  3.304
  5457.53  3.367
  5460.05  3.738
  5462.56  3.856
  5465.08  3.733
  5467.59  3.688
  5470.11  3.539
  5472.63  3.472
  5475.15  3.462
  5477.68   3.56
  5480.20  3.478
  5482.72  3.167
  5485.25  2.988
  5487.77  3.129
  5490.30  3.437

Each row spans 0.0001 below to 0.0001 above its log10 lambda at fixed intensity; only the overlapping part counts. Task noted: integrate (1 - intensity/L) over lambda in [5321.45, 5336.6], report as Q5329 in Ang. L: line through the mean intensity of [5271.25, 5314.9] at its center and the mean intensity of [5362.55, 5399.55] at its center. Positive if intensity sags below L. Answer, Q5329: 0.49 Ang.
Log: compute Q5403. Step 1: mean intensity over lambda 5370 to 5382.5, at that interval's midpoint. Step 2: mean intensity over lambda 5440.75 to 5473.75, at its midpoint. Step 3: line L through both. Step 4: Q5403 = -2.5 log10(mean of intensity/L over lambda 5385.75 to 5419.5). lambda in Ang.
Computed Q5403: 0.09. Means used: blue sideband 3.54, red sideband 3.59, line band 3.26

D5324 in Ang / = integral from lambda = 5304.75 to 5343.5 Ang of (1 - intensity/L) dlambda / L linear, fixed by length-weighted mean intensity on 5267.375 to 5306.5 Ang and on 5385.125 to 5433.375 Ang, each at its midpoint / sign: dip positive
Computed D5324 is 1.5 Ang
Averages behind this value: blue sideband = 3.67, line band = 3.42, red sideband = 3.33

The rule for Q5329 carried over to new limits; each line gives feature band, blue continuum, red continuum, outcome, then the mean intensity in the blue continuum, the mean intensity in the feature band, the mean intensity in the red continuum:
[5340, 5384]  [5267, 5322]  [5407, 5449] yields 1.19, 3.62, 3.44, 3.44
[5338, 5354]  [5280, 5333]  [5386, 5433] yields 0.63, 3.58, 3.35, 3.32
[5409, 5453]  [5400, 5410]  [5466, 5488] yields -2.37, 3.21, 3.46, 3.41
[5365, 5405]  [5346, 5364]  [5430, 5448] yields 0.58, 3.41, 3.41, 3.55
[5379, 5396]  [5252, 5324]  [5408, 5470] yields 0.65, 3.65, 3.41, 3.49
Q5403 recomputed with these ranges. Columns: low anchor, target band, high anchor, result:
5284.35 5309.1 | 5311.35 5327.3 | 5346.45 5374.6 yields 0.024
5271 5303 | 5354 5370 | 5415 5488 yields 0.055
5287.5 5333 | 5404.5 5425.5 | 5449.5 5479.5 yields 0.078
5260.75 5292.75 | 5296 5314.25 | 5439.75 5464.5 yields 0.040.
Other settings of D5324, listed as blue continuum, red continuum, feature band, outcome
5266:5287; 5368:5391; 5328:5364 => 1.95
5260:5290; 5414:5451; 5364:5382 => 0.31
